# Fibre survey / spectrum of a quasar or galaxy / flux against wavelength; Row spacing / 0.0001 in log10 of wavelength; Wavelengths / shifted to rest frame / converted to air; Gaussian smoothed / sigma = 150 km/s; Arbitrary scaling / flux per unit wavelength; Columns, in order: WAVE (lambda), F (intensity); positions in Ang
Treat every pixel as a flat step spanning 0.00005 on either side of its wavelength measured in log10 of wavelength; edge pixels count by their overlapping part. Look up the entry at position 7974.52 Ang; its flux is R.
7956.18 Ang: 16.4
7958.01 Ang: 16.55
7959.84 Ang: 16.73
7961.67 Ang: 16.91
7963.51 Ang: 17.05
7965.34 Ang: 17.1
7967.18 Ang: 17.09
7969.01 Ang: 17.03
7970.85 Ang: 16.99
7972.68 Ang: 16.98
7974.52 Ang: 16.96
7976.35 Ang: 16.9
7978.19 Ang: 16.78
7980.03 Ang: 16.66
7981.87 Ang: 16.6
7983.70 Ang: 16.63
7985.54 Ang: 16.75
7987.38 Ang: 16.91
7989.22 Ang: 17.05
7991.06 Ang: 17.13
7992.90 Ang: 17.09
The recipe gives 16.96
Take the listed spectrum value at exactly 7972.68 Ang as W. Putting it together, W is 16.98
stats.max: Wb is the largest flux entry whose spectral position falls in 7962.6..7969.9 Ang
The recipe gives 17.1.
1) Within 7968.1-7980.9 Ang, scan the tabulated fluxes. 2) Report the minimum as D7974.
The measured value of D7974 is 16.66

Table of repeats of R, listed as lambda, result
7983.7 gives 16.63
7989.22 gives 17.05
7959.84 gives 16.73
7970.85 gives 16.99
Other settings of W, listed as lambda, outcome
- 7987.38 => 16.91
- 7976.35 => 16.9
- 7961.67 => 16.91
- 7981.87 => 16.6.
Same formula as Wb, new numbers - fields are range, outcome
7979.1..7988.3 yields 16.91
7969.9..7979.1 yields 16.99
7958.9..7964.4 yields 17.05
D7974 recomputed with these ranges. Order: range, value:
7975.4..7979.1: 16.78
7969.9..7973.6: 16.98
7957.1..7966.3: 16.55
